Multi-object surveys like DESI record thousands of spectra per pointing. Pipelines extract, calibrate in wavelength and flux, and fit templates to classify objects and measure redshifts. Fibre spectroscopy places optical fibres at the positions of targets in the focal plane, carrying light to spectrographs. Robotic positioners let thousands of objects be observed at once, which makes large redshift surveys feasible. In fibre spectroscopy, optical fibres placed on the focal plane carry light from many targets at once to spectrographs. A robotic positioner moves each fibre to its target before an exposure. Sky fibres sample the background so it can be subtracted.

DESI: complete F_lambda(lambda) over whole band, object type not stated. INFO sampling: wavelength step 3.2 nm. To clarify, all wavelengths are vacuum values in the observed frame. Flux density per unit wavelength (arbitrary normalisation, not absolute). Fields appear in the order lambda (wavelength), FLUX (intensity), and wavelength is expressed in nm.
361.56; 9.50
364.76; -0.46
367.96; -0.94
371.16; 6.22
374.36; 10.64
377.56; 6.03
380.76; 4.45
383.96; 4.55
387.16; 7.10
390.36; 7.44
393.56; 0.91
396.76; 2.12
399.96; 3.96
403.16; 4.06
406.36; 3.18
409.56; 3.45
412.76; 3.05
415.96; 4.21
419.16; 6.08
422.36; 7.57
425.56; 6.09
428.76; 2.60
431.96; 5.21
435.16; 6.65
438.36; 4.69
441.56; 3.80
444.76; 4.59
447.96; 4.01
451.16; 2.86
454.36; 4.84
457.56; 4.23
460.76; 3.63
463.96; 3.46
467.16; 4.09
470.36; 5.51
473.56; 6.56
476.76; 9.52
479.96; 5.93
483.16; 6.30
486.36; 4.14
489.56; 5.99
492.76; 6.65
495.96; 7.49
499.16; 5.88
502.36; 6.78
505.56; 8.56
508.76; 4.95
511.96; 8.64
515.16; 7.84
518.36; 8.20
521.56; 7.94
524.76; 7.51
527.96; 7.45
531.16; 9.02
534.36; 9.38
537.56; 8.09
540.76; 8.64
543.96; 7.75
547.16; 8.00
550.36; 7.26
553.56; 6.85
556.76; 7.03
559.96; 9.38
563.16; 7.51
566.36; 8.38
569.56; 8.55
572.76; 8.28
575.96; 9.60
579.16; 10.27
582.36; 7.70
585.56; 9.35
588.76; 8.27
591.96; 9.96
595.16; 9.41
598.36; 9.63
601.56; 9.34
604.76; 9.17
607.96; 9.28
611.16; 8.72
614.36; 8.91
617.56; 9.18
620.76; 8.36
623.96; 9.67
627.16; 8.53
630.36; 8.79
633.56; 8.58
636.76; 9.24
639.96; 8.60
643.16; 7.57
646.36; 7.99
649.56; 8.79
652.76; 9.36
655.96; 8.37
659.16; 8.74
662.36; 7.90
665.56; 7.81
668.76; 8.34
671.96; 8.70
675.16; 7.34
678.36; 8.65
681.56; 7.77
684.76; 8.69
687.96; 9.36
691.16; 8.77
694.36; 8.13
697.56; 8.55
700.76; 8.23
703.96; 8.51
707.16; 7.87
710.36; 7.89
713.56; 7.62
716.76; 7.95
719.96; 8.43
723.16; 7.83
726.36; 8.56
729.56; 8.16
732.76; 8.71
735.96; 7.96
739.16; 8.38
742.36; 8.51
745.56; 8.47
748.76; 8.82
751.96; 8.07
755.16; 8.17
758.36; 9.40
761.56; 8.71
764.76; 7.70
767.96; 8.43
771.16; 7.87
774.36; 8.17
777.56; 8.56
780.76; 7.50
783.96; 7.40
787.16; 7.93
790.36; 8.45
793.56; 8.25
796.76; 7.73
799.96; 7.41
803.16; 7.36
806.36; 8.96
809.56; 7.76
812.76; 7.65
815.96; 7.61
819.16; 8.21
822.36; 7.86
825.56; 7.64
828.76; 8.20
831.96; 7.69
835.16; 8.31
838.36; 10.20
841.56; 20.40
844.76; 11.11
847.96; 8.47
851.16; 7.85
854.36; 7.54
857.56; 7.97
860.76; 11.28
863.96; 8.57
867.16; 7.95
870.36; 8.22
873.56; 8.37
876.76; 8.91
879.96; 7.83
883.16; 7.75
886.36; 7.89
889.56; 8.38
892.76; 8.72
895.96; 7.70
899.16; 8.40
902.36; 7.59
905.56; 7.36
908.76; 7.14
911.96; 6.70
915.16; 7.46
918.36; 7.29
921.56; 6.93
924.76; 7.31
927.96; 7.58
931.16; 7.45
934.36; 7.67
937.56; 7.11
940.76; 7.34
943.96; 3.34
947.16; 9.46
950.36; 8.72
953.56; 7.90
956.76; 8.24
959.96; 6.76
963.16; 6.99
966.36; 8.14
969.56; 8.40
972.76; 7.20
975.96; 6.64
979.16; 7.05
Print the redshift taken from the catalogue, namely 0.28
